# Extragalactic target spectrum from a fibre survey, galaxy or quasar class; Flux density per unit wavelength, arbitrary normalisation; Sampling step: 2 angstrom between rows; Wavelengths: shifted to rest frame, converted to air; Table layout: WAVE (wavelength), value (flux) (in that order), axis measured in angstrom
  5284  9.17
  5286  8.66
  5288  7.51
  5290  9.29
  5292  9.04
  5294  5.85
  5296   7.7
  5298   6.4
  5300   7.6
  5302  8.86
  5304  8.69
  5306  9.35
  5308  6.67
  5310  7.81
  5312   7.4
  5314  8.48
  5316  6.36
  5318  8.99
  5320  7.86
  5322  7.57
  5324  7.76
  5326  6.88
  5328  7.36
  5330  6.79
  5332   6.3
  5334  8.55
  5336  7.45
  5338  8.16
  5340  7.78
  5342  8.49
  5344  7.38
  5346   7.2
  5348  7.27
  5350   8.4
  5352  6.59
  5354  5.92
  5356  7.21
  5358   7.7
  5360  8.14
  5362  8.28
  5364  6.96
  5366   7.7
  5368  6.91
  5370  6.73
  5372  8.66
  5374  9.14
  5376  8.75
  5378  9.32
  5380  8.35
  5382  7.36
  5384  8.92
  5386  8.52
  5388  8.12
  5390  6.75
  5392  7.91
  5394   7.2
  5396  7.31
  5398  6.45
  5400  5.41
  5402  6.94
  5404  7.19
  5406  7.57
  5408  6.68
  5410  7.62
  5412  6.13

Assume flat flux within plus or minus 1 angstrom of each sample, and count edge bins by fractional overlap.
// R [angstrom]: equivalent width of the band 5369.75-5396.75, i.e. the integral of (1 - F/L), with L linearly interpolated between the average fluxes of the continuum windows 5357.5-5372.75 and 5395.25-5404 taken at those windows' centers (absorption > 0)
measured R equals -4.0 angstrom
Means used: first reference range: 7.62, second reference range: 6.58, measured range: 8.12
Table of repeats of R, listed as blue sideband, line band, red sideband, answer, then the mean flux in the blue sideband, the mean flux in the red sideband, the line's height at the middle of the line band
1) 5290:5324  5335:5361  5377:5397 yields 1.29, 7.83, 7.98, 7.91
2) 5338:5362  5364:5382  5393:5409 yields -2.16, 7.52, 6.84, 7.22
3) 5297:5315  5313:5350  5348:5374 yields 0.52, 7.92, 7.49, 7.72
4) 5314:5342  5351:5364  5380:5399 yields 0.58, 7.59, 7.65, 7.62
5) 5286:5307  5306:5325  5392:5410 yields 0.27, 8.06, 6.95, 7.86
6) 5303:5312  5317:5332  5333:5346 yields 0.87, 8.05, 7.91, 7.97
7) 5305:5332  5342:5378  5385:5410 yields -1.38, 7.59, 7.19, 7.38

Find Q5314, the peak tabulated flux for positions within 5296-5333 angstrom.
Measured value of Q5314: 9.35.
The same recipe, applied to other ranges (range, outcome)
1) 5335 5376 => 9.14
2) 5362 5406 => 9.32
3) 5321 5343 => 8.55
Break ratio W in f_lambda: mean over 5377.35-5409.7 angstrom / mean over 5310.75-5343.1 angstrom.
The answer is 0.98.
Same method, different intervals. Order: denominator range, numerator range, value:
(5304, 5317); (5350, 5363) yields 0.95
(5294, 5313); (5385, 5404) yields 0.93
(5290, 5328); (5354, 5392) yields 1.02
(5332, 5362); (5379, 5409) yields 0.97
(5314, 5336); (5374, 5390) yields 1.12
